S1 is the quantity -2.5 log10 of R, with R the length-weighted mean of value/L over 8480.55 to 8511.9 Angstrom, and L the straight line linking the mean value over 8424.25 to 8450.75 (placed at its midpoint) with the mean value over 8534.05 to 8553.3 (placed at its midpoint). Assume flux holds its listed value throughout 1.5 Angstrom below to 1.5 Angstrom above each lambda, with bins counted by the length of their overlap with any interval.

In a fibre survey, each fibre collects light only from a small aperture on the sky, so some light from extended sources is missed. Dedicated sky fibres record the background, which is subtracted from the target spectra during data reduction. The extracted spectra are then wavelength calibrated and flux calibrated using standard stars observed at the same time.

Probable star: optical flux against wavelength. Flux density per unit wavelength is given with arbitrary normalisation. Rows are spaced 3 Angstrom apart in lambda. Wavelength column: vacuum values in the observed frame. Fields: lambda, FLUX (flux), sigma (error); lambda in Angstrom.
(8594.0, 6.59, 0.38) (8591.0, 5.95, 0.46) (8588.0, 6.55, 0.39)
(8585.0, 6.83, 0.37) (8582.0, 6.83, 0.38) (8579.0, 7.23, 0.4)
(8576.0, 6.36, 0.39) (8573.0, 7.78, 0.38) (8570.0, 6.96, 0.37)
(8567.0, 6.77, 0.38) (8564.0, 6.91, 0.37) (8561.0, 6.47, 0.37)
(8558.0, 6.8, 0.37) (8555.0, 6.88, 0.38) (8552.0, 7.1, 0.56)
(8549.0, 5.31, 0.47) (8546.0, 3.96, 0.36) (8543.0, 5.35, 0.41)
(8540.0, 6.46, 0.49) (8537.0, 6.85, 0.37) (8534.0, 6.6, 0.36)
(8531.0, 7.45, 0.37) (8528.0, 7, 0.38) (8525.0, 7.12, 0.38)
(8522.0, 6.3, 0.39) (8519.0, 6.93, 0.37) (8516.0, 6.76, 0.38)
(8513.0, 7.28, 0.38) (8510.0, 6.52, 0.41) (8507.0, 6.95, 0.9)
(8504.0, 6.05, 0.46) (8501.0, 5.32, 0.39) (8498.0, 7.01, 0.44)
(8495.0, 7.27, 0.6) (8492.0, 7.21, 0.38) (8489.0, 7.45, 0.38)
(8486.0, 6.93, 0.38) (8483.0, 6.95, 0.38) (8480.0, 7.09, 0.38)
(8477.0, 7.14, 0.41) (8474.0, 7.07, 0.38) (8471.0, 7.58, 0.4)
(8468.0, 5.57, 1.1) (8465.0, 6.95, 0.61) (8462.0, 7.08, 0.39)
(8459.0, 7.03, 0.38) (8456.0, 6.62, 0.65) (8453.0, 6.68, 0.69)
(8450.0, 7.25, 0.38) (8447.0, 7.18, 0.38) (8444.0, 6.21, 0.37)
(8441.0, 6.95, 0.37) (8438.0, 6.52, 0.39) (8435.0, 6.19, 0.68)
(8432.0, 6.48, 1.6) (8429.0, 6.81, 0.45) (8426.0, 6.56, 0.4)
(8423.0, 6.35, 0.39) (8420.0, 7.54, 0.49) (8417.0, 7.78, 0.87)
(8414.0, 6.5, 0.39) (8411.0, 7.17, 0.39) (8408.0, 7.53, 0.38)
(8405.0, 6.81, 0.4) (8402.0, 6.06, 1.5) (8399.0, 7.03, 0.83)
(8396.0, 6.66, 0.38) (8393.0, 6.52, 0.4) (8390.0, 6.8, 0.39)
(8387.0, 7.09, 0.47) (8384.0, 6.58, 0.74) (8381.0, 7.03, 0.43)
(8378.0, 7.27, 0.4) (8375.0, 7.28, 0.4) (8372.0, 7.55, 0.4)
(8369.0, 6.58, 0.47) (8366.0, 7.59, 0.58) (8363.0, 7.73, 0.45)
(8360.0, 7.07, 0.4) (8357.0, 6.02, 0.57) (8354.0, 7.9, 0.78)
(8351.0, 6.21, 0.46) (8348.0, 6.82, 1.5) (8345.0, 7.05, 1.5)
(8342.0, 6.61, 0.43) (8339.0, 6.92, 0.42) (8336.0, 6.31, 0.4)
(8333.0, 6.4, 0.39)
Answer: -0.092 mag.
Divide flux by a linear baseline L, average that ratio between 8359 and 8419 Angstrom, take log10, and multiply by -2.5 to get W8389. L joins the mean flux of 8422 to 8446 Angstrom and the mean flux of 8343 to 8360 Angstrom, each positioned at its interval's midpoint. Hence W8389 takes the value -0.06 mag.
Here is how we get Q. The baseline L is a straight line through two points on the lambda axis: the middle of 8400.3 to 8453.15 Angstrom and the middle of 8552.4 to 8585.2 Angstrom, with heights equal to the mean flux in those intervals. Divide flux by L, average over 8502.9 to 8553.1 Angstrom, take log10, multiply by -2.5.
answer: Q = 0.07 mag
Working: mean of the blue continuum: 6.81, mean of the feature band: 6.47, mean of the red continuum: 6.9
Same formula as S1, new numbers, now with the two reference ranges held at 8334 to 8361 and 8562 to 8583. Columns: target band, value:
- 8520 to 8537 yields 0.01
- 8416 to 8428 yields -0.03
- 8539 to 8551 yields 0.29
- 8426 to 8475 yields 0.02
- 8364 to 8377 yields -0.08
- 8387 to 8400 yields 0.00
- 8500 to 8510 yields 0.12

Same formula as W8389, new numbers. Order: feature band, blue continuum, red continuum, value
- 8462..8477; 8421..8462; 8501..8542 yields -0.023 mag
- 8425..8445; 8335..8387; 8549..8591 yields 0.061 mag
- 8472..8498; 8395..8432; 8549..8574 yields -0.043 mag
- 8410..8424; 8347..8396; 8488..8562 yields -0.034 mag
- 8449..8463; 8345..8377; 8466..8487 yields 0.003 mag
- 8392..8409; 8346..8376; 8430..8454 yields 0.021 mag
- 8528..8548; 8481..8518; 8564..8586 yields 0.122 mag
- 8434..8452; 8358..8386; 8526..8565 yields 0.019 mag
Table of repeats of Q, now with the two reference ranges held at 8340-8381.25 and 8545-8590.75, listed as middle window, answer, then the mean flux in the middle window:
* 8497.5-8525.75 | 0.02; 6.6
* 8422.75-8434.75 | 0.06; 6.53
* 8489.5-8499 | -0.07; 7.2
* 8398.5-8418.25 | 0.00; 6.97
